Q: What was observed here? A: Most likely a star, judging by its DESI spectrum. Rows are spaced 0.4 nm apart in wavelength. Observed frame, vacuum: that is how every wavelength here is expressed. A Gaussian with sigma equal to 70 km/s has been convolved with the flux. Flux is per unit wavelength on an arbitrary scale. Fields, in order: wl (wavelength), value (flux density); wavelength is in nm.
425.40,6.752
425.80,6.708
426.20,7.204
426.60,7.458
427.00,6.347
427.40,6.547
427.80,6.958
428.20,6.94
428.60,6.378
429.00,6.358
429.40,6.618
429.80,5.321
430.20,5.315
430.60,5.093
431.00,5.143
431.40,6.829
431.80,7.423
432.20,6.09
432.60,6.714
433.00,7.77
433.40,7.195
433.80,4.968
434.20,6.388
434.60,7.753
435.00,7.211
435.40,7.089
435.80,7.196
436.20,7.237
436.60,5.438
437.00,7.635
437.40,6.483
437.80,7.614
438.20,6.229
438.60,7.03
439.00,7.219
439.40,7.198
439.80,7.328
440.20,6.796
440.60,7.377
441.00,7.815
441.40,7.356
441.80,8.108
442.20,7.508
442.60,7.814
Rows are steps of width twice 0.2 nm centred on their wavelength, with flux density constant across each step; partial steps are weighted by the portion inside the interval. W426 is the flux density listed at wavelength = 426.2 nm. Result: 7.204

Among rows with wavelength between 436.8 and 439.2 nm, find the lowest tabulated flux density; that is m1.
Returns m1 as 6.229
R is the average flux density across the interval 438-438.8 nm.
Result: 6.63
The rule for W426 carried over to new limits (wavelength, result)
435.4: 7.089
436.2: 7.237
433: 7.77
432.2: 6.09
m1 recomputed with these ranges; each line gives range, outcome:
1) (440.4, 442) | 7.356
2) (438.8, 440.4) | 6.796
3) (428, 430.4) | 5.315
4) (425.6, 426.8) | 6.708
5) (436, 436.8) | 5.438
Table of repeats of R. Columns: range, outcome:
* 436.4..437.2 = 6.54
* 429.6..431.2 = 5.22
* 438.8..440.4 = 7.14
